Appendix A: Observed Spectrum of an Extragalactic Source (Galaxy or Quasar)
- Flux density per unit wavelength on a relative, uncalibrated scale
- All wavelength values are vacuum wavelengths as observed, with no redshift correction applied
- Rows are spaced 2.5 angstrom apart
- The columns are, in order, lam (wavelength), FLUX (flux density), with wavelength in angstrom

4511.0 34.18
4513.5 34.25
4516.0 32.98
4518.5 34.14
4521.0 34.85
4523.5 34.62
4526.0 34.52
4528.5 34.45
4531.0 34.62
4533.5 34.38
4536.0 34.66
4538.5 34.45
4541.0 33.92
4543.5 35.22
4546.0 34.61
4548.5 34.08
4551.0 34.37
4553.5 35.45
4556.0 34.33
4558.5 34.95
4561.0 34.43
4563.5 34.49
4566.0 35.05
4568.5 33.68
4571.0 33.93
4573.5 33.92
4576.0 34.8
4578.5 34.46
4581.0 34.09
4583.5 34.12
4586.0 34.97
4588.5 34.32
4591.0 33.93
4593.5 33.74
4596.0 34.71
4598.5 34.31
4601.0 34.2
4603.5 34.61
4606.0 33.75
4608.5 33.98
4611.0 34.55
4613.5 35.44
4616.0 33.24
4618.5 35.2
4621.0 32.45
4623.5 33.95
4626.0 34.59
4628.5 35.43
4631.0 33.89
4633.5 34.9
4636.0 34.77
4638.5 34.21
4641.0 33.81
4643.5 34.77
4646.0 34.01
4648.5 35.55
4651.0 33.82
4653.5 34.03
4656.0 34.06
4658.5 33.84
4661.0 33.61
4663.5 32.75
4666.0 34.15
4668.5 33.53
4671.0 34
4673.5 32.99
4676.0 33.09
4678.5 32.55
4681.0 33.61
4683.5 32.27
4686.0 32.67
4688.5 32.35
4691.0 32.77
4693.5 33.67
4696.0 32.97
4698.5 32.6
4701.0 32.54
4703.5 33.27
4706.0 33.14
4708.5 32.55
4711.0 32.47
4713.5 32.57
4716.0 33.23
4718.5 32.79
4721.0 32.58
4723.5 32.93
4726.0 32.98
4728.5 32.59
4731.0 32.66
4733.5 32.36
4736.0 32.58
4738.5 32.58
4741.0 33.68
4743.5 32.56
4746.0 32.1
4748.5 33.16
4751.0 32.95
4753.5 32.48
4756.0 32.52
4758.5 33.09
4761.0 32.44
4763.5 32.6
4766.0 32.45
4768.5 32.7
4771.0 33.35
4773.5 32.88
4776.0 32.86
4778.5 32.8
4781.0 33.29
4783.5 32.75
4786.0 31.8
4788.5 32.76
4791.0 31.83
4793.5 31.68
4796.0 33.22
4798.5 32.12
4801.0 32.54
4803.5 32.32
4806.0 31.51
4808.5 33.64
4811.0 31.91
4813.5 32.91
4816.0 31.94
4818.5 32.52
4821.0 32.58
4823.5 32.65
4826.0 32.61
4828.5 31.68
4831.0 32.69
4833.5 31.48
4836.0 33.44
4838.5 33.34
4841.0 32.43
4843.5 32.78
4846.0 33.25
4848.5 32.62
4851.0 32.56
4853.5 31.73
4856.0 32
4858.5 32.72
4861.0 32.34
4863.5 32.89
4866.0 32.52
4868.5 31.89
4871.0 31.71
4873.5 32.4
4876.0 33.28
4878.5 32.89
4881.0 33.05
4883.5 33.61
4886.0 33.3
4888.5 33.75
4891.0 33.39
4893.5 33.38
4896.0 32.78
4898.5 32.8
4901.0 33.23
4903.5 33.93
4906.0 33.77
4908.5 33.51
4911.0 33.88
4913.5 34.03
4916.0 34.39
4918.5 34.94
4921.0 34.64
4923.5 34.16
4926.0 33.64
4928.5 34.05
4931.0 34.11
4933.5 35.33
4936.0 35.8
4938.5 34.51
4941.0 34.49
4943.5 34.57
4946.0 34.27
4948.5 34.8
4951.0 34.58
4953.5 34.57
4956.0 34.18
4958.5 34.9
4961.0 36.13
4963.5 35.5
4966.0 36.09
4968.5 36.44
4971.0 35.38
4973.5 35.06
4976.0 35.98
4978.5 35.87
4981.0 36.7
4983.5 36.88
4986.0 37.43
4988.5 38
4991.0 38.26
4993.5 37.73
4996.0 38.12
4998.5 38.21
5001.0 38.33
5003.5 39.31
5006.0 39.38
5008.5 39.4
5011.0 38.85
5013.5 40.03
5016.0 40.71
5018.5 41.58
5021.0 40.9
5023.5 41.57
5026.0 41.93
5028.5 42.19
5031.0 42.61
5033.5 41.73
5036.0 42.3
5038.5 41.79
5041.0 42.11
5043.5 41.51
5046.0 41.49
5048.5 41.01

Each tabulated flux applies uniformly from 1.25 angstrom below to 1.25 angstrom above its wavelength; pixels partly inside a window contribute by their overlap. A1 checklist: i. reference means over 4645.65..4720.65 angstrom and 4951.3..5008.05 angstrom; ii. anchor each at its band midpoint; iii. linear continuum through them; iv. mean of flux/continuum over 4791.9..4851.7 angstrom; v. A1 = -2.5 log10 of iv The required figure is 0.08 mag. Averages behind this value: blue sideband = 33.2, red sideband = 36.7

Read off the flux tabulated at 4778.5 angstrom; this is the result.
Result 32.8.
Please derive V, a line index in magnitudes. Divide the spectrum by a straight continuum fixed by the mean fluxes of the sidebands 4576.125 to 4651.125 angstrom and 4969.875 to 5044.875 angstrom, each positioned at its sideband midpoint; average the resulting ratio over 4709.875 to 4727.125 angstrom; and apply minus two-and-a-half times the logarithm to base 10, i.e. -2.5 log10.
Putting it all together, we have 0.09 mag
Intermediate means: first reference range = 34.3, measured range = 32.8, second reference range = 39.3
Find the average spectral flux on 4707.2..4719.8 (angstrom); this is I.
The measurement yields 32.7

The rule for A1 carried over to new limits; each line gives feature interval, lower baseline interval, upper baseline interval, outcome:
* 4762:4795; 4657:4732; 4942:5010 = 0.047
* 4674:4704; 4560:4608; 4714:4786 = 0.015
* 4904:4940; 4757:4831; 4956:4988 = 0.022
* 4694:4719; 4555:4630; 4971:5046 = 0.091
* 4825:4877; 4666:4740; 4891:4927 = 0.034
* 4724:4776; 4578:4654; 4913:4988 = 0.062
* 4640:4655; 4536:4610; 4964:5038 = 0.026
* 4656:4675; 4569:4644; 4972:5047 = 0.047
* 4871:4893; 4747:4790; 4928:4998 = 0.044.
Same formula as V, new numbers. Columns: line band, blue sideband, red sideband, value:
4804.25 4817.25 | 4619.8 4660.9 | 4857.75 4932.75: 0.042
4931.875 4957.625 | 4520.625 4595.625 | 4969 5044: 0.116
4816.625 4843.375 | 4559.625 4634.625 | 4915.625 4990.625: 0.078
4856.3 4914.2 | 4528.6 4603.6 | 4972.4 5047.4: 0.154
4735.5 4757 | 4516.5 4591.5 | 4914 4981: 0.063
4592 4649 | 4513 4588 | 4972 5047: 0.027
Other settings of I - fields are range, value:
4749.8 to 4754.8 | 32.7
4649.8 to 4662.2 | 33.9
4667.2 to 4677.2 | 33.4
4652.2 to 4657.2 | 34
